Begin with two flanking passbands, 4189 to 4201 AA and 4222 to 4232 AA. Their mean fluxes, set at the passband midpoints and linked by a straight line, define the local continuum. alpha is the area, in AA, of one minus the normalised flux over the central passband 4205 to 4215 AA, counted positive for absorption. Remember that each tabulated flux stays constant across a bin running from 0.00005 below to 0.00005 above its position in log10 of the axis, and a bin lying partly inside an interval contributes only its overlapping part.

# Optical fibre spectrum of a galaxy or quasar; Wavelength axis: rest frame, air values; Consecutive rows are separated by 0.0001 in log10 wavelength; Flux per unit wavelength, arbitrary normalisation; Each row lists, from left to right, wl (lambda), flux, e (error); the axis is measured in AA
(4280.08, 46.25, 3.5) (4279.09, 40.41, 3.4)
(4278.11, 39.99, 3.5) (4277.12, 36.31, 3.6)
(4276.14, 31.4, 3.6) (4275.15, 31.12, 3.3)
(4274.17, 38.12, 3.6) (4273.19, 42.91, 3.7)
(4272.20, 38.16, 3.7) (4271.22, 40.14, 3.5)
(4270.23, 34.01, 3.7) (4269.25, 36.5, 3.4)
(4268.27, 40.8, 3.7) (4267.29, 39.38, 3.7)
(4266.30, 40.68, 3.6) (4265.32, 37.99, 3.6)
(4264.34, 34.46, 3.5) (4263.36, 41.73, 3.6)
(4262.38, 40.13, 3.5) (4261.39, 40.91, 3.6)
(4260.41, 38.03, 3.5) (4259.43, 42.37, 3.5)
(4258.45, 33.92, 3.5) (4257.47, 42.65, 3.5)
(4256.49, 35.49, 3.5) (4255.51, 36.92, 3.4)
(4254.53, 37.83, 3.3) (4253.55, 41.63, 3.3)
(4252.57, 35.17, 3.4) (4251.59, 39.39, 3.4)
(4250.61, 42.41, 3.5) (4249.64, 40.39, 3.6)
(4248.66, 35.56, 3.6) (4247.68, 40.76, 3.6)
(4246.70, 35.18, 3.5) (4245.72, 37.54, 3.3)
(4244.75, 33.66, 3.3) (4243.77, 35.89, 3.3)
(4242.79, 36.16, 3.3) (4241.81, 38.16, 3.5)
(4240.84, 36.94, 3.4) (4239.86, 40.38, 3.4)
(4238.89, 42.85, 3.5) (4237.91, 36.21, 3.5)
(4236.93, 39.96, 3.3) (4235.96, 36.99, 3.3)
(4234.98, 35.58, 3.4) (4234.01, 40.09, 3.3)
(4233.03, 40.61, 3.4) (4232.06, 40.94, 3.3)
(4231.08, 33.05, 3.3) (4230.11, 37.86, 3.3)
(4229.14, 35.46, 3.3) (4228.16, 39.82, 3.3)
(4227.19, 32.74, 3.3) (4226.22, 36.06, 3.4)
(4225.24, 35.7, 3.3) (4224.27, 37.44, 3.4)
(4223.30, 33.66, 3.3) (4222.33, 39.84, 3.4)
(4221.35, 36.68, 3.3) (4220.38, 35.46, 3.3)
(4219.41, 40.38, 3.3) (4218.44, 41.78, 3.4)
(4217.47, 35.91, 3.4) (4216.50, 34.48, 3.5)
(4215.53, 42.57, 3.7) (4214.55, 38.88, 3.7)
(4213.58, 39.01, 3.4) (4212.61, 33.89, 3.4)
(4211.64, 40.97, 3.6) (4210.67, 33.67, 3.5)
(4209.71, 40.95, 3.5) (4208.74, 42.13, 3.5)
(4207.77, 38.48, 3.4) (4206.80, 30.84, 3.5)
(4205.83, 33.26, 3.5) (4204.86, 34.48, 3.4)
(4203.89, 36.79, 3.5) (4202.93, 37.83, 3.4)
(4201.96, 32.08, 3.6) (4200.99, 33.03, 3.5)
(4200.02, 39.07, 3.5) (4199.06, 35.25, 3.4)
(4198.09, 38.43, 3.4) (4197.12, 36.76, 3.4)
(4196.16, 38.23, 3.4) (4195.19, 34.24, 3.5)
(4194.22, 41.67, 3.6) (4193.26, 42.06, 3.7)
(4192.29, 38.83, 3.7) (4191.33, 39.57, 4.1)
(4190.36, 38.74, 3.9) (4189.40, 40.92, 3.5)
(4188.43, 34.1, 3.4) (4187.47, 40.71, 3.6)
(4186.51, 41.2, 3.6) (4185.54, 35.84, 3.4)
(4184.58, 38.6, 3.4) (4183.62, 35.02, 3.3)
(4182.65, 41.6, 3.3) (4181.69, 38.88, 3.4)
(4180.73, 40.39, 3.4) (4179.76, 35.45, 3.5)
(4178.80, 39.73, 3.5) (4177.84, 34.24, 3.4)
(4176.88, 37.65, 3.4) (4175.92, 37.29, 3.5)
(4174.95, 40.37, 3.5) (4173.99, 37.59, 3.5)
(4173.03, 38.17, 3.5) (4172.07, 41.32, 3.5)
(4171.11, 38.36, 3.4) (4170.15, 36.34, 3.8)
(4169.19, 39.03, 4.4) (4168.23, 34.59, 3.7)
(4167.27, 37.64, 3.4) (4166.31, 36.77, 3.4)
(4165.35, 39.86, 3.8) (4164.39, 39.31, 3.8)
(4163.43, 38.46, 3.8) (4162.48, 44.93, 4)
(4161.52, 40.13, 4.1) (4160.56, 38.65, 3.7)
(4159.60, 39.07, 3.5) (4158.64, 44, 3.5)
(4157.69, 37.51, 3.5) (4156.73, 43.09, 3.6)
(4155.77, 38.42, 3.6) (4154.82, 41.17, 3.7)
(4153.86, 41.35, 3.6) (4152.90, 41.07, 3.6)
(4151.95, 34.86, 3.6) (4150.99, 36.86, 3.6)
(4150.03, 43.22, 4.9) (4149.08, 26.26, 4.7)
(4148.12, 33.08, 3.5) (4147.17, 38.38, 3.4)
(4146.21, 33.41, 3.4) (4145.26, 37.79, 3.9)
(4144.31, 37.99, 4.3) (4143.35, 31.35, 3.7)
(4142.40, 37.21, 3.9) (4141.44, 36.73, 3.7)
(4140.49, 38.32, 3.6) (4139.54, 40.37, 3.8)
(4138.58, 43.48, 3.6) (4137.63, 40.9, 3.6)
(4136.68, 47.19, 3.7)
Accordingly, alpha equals 0.1 AA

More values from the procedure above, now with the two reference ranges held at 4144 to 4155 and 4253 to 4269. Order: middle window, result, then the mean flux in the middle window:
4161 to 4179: -0.5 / 38.5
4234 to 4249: 0.4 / 37.6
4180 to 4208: 0.3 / 37.4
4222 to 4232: 0.5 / 36.3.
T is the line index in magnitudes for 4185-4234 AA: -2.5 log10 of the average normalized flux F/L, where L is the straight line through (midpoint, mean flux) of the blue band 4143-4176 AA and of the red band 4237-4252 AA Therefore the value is 0.02 mag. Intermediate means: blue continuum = 38.3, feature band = 37.5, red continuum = 38.1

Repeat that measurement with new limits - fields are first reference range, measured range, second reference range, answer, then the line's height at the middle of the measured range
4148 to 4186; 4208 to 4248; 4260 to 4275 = 0.03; 38.6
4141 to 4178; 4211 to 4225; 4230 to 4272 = 0.01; 38.2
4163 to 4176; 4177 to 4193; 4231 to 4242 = 0.00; 38.3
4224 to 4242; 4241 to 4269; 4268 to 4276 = -0.02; 37.5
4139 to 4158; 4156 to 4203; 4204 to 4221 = -0.03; 37.4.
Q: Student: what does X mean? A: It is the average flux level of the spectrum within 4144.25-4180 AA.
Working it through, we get 38.3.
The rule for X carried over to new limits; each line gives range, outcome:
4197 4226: 37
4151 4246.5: 38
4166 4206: 37.7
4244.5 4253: 37.9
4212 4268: 38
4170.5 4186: 38.1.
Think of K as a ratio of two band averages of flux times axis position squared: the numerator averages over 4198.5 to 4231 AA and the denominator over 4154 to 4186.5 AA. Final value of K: 0.97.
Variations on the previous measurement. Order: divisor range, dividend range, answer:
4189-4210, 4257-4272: 1.07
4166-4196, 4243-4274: 1.04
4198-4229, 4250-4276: 1.07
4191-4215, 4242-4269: 1.06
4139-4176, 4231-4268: 1.05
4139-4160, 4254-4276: 1.07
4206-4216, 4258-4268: 1.05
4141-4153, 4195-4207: 1.02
